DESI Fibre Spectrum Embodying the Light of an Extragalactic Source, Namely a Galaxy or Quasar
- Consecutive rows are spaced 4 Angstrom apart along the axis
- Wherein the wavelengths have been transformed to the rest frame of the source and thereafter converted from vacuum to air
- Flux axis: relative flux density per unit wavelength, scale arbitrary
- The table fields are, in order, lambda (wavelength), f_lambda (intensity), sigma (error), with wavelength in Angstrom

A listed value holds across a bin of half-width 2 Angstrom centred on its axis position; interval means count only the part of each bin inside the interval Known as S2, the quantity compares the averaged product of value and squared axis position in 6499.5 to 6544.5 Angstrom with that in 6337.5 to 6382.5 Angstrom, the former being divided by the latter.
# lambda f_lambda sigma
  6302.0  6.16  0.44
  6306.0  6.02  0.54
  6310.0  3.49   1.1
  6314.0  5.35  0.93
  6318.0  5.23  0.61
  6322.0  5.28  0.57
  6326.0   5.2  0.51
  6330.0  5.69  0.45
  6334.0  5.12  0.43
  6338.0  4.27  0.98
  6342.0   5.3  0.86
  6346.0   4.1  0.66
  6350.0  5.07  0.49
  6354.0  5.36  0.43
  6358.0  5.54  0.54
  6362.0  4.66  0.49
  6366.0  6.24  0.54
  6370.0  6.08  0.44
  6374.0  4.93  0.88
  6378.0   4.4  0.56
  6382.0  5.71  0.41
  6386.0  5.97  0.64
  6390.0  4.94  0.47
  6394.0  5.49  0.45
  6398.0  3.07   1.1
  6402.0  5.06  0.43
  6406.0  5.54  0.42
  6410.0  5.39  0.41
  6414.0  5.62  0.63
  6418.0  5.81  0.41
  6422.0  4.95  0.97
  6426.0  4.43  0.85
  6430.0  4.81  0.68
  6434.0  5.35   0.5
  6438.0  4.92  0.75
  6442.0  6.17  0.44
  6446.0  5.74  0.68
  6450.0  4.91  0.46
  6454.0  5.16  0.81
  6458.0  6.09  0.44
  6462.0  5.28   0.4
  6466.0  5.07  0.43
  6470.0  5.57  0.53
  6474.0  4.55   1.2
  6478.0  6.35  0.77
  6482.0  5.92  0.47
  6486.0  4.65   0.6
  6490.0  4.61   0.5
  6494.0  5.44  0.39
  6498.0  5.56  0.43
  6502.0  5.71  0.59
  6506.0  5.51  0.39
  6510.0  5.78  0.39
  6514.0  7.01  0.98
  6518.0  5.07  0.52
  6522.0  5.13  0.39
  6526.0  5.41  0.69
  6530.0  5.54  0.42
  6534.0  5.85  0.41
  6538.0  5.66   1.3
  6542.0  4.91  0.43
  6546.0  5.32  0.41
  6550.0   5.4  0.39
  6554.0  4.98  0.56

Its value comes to 1.14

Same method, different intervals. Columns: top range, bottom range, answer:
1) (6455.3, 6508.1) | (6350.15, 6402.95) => 1.08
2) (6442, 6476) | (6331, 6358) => 1.12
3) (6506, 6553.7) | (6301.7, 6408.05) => 1.14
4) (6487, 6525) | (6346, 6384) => 1.09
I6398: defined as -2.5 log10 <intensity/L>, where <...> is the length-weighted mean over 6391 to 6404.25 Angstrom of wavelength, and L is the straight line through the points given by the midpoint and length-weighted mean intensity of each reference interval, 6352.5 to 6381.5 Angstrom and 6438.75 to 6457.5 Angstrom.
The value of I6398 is 0.18 mag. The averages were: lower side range 5.34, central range 4.59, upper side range 5.5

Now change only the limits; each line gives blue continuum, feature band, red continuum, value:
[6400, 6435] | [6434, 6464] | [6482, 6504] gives -0.046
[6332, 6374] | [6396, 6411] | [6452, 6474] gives 0.115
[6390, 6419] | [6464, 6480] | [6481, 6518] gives 0.006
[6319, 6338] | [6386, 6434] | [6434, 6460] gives 0.070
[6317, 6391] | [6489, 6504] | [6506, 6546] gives 0.028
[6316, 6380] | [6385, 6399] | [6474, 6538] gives 0.073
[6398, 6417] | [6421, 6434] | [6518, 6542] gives 0.089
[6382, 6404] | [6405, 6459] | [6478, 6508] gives -0.038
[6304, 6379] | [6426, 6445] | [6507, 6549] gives 0.022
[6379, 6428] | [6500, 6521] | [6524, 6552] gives -0.078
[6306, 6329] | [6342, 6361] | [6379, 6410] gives 0.009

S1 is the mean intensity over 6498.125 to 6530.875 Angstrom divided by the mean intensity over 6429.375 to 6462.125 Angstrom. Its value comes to 1.04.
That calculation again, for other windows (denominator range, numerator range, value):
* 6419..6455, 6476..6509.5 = 1.06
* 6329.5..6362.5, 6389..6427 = 1.01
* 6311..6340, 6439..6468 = 1.07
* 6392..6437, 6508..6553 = 1.10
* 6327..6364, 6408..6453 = 1.05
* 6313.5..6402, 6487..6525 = 1.07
